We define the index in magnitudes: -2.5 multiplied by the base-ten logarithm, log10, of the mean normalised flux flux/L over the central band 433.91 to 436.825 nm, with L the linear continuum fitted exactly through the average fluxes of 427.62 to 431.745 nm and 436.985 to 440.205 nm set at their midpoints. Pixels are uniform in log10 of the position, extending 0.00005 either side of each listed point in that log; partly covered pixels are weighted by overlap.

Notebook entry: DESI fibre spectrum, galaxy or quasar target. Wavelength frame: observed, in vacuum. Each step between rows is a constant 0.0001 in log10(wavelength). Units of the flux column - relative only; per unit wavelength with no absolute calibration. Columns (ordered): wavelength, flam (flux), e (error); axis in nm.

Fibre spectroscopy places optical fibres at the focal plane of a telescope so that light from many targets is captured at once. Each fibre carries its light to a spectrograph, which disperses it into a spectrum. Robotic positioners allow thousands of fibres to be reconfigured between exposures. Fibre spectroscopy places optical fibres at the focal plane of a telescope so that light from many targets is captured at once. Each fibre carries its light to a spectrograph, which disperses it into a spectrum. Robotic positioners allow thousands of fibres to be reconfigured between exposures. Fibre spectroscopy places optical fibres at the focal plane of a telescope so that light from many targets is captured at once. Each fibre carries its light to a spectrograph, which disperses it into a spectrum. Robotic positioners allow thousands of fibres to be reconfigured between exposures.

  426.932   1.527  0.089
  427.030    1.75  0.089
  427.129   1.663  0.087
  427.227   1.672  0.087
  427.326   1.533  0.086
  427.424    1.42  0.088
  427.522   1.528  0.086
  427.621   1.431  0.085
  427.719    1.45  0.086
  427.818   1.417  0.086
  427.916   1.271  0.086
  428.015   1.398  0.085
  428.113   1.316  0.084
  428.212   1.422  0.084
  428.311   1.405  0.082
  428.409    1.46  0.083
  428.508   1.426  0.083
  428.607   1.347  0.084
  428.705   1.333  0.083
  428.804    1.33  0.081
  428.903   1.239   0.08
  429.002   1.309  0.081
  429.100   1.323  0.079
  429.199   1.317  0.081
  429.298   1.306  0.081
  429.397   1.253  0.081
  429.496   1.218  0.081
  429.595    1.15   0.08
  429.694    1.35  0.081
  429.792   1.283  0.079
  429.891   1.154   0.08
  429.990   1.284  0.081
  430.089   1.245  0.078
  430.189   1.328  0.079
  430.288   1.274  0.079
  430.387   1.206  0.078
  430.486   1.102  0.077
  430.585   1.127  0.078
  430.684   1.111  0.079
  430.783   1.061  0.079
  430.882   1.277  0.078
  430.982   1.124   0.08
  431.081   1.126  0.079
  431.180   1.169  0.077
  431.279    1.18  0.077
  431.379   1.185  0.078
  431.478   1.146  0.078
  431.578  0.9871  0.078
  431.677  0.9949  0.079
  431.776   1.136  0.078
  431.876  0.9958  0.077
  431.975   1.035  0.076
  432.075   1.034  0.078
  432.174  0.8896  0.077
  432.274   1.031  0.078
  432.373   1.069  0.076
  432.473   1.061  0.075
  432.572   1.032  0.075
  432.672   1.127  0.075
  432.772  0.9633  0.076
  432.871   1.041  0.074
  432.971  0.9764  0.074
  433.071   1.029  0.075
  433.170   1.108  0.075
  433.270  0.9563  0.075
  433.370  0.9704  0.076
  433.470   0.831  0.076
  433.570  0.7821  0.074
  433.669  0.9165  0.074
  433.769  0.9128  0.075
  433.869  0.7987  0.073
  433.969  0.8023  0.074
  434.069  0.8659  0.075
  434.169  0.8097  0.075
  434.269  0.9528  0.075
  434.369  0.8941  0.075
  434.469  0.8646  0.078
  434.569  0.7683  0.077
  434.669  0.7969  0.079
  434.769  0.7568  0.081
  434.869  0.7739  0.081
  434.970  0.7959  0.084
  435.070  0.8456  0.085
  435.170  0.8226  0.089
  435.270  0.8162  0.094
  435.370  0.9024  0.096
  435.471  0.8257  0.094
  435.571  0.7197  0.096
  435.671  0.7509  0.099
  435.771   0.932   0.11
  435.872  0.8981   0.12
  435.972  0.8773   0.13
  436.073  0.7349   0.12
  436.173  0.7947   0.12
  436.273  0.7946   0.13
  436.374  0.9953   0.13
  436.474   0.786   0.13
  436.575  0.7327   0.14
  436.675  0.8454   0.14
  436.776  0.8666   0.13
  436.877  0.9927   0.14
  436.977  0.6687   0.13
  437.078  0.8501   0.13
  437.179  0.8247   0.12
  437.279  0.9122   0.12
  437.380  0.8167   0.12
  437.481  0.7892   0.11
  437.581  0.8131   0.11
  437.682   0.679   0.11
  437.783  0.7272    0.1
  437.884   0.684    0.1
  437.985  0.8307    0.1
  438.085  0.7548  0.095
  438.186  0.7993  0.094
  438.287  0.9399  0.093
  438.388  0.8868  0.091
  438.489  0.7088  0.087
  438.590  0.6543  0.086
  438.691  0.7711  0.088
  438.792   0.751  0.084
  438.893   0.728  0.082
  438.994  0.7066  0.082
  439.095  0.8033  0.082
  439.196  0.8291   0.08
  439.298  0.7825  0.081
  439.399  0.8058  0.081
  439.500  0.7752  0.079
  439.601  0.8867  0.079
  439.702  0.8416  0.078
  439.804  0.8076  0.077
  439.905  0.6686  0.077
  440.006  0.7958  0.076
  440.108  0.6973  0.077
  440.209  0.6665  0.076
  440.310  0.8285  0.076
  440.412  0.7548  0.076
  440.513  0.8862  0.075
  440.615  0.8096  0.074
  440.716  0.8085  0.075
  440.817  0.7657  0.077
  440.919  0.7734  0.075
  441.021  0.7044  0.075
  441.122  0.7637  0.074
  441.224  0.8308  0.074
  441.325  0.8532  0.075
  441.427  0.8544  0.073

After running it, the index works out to 0.15 mag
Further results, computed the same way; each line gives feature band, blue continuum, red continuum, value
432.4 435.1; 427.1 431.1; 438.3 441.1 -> 0.19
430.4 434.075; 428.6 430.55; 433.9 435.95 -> 0.02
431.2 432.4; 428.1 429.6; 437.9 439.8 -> 0.11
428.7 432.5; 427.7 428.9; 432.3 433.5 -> 0.02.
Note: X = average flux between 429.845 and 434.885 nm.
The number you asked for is 1.02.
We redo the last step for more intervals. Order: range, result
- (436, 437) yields 0.827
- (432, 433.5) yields 1.01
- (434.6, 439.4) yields 0.803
